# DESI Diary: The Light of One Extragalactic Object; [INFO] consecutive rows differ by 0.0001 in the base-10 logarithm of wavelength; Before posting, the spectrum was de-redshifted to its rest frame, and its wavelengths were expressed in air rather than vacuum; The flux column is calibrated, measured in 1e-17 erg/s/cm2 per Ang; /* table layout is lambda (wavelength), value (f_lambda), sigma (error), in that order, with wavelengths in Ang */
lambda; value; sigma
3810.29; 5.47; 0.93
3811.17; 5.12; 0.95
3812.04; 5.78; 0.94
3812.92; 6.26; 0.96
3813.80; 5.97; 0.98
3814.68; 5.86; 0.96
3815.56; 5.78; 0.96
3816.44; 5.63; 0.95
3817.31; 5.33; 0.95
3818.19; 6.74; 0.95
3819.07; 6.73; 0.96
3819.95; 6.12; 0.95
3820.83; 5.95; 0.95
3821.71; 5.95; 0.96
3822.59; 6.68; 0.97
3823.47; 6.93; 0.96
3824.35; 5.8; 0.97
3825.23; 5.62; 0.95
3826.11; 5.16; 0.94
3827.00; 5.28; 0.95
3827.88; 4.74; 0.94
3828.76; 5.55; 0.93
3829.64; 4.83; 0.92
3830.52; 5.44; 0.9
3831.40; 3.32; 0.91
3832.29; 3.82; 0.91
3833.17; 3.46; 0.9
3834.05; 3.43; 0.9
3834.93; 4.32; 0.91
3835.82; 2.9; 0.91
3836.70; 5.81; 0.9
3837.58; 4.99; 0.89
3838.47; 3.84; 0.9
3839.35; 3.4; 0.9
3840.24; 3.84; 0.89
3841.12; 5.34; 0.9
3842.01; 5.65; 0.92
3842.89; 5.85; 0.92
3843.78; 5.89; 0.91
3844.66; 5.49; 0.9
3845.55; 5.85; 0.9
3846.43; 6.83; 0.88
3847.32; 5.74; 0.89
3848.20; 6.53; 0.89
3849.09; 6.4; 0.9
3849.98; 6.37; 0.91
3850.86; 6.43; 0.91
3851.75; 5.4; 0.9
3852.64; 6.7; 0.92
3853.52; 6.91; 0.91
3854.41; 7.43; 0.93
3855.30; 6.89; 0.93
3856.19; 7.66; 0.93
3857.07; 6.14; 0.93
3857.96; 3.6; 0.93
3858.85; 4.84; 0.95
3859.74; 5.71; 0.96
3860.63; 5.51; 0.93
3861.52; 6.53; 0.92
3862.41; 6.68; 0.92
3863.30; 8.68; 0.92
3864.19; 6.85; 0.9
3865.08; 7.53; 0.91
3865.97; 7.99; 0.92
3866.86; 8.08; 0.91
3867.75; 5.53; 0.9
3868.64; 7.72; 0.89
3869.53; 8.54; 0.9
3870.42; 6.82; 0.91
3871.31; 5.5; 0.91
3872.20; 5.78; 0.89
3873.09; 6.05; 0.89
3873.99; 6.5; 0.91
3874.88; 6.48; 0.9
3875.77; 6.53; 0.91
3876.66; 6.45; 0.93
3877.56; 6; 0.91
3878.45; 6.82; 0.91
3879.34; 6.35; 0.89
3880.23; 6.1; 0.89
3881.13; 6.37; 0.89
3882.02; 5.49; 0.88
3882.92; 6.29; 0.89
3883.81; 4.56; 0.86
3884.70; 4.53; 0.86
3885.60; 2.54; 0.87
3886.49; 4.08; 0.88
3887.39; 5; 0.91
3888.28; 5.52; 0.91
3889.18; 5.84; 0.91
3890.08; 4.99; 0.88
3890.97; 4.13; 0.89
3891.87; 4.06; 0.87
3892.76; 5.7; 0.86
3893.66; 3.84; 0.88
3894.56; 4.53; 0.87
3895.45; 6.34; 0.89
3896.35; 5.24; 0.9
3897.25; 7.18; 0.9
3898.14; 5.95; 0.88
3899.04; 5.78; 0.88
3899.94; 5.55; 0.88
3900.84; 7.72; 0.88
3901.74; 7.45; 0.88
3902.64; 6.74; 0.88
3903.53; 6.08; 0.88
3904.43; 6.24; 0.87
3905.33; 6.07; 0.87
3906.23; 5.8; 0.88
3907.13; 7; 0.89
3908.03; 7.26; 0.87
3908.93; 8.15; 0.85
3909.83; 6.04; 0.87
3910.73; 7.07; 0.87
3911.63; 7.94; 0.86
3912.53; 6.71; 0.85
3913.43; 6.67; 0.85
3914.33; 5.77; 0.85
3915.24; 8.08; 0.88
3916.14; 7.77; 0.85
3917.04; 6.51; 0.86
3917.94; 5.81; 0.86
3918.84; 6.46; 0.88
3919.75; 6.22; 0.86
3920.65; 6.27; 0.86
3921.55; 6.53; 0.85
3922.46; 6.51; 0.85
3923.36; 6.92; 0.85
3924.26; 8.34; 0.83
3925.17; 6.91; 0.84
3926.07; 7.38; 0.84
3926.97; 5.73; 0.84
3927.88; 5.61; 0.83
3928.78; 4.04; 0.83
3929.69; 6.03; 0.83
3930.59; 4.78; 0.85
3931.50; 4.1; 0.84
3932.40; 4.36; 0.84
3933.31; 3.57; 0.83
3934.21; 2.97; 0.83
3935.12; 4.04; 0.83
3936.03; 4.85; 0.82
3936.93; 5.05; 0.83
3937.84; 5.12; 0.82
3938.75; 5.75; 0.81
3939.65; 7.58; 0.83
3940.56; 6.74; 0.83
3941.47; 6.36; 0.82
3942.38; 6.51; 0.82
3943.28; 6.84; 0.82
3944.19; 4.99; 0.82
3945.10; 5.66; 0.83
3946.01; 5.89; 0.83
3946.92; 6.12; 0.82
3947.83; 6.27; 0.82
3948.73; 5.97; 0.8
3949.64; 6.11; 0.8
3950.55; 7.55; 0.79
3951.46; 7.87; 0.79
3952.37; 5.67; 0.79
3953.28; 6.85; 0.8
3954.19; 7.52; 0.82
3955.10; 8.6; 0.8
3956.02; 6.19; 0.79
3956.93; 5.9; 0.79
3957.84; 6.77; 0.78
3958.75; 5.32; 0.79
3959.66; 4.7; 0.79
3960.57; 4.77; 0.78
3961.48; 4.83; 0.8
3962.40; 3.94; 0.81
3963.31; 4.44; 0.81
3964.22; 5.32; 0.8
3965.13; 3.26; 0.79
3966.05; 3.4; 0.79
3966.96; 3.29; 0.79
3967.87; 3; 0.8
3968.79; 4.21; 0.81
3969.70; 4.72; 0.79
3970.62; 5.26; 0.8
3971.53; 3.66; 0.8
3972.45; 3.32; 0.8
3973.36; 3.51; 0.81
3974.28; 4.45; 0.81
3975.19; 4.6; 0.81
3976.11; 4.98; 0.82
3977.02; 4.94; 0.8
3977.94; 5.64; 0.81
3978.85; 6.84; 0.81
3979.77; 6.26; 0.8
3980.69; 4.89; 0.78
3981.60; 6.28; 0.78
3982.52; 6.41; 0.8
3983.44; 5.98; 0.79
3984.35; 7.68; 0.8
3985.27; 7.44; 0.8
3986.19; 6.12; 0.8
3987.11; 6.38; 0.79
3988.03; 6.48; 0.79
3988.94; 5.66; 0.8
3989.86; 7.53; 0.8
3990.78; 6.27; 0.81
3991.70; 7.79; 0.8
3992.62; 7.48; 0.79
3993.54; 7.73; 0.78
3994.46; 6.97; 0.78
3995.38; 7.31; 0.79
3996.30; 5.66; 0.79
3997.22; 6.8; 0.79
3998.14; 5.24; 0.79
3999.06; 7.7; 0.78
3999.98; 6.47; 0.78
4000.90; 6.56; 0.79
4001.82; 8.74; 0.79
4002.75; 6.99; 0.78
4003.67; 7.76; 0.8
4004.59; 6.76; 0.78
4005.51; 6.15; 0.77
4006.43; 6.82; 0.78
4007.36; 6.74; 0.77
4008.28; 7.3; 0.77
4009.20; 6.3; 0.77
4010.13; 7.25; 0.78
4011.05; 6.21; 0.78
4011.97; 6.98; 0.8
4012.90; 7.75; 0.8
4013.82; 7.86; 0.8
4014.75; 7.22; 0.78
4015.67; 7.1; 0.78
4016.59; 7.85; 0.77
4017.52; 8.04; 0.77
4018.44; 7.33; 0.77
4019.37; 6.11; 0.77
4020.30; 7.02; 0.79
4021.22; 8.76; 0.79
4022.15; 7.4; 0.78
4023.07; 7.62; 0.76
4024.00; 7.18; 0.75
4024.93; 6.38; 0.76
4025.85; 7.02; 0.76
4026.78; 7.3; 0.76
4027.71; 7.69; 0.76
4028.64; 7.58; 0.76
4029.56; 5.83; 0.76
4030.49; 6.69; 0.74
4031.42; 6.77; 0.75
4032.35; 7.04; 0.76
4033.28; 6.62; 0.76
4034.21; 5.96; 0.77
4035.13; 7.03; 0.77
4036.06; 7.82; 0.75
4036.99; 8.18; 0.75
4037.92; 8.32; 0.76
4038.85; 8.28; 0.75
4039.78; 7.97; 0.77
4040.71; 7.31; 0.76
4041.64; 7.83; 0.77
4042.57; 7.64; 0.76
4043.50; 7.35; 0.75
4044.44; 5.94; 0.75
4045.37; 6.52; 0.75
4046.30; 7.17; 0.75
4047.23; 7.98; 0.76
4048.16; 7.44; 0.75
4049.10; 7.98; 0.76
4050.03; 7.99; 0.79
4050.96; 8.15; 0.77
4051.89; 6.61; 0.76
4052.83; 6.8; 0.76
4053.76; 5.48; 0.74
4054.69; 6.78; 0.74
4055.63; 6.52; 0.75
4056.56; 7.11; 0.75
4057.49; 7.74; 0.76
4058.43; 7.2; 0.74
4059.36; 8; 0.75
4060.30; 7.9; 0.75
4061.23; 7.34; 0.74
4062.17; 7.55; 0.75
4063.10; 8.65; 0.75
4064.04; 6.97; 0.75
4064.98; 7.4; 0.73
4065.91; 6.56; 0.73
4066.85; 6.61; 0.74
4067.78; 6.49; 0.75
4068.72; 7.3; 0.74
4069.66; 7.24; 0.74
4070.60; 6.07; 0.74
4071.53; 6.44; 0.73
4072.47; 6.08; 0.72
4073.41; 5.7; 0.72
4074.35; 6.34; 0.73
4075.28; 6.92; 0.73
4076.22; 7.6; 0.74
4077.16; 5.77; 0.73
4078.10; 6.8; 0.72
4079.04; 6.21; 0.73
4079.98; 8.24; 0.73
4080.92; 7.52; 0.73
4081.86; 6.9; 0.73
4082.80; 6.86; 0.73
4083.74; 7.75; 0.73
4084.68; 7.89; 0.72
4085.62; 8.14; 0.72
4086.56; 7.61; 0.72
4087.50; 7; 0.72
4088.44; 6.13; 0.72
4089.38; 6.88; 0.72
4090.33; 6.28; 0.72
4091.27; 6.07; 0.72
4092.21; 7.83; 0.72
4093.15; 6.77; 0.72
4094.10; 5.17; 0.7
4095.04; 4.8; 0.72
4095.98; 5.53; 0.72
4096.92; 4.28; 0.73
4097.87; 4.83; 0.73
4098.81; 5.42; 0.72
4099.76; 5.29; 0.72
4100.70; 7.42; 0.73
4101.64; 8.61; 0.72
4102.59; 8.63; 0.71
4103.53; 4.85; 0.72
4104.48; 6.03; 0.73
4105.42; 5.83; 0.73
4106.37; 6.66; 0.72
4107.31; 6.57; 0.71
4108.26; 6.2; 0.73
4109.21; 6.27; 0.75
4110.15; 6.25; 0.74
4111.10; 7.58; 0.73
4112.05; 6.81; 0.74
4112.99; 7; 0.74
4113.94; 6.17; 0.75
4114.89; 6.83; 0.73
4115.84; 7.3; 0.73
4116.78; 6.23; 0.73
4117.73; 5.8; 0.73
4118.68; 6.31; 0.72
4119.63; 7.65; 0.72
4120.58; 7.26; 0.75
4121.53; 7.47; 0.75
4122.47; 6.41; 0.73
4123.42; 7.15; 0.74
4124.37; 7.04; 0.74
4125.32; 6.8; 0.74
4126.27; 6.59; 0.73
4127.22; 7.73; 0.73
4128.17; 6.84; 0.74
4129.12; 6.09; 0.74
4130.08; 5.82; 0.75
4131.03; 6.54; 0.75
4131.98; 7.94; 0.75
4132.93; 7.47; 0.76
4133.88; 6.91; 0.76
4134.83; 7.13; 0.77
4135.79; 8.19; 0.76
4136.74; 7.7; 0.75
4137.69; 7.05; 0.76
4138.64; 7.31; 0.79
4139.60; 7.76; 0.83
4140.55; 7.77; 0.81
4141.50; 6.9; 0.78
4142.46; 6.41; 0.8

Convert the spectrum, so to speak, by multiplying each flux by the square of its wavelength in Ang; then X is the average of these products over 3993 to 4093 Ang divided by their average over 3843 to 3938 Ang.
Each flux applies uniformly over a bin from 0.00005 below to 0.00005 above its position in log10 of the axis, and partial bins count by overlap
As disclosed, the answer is 1.26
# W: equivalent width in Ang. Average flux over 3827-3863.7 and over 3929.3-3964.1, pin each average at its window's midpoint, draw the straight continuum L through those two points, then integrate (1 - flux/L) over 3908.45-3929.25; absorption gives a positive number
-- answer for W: -3.8 Ang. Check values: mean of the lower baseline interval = 5.48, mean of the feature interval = 6.67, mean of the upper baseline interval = 5.7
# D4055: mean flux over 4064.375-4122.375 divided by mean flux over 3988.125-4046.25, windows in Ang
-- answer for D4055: 0.9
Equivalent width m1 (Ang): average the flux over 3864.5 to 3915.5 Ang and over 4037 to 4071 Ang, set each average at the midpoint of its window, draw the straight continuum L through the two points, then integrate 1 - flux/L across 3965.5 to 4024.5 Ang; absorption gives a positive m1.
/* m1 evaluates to 4.8 Ang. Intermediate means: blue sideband 6.15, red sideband 7.3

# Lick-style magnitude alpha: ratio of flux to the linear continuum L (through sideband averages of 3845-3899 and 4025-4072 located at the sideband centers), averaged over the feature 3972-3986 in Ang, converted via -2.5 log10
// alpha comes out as 0.21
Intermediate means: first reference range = 6.04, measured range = 5.56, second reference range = 7.2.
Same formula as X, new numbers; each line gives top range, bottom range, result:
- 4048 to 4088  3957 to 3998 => 1.35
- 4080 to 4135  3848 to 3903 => 1.24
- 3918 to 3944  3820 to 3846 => 1.21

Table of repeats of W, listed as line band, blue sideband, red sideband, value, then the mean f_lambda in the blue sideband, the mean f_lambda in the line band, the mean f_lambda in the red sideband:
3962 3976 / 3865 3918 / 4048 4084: 5.36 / 6.18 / 4.05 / 7.04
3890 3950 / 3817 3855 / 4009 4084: 1.14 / 5.47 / 6.02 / 7.15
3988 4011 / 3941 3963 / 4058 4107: -1.99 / 6.12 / 6.89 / 6.74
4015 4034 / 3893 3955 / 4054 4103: -1.60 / 6.18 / 7.15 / 6.82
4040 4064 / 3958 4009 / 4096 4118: -4.70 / 5.81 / 7.32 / 6.37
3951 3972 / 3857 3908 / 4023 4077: 4.28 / 6.01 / 5.19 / 7.13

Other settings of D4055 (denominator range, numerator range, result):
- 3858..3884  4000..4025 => 1.11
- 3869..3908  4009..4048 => 1.24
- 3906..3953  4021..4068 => 1.18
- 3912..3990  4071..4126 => 1.16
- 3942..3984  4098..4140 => 1.26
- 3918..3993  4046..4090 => 1.25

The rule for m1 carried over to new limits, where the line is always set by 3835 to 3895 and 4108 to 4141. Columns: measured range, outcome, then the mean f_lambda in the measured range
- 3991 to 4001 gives -0.8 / 6.88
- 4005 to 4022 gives -1.8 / 7.16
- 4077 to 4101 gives 1.0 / 6.52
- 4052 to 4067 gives -1.1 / 7.16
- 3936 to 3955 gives -0.5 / 6.33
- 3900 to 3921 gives -2.6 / 6.75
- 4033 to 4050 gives -2.2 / 7.43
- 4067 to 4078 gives 0.3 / 6.55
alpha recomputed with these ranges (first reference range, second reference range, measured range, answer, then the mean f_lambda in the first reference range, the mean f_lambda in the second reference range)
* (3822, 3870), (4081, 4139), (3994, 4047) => -0.116 mag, 5.79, 6.72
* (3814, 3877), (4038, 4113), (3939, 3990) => 0.132 mag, 5.87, 6.88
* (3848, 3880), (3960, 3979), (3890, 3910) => -0.042 mag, 6.55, 4.36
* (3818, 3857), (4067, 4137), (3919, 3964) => 0.026 mag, 5.54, 6.7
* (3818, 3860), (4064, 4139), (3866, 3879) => -0.180 mag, 5.5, 6.73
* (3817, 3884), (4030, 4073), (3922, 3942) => 0.152 mag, 5.89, 7.19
